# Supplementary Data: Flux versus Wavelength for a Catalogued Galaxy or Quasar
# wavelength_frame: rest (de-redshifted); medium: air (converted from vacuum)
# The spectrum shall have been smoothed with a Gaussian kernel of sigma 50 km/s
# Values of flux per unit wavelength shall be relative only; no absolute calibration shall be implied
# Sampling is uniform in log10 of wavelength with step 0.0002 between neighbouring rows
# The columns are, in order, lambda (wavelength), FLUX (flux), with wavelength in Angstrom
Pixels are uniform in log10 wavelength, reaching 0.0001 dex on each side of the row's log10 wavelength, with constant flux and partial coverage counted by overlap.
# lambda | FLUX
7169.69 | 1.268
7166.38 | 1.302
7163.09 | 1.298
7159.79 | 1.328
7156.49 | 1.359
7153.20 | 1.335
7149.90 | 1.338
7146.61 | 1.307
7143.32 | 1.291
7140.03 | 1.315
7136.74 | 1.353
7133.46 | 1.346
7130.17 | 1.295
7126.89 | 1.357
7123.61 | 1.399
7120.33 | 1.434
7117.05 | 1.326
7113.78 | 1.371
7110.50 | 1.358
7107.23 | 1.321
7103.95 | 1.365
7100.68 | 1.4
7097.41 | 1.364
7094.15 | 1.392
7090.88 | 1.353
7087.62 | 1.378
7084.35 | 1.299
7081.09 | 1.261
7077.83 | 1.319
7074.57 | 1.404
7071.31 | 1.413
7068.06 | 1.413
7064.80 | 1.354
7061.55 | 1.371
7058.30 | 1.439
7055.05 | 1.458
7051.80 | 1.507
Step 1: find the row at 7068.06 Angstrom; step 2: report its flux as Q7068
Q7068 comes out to 1.413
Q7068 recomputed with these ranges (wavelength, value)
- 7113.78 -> 1.371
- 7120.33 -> 1.434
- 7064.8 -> 1.354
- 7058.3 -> 1.439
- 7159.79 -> 1.328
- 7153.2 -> 1.335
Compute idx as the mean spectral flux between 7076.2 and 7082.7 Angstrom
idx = 1.29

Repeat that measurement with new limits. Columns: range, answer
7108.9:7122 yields 1.37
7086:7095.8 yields 1.38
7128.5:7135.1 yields 1.32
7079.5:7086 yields 1.28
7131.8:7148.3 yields 1.32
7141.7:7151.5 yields 1.31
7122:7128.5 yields 1.38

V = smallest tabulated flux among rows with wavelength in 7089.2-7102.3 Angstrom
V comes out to 1.353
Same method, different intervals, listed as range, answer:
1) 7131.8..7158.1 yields 1.291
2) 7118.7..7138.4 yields 1.295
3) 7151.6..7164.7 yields 1.298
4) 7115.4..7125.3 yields 1.326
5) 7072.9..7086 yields 1.261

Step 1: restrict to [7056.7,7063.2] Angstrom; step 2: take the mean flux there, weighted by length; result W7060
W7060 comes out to 1.41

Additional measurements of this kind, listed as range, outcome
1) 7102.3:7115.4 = 1.35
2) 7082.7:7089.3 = 1.34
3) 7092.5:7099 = 1.38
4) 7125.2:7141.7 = 1.33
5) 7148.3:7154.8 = 1.34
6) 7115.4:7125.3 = 1.39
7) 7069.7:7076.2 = 1.41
